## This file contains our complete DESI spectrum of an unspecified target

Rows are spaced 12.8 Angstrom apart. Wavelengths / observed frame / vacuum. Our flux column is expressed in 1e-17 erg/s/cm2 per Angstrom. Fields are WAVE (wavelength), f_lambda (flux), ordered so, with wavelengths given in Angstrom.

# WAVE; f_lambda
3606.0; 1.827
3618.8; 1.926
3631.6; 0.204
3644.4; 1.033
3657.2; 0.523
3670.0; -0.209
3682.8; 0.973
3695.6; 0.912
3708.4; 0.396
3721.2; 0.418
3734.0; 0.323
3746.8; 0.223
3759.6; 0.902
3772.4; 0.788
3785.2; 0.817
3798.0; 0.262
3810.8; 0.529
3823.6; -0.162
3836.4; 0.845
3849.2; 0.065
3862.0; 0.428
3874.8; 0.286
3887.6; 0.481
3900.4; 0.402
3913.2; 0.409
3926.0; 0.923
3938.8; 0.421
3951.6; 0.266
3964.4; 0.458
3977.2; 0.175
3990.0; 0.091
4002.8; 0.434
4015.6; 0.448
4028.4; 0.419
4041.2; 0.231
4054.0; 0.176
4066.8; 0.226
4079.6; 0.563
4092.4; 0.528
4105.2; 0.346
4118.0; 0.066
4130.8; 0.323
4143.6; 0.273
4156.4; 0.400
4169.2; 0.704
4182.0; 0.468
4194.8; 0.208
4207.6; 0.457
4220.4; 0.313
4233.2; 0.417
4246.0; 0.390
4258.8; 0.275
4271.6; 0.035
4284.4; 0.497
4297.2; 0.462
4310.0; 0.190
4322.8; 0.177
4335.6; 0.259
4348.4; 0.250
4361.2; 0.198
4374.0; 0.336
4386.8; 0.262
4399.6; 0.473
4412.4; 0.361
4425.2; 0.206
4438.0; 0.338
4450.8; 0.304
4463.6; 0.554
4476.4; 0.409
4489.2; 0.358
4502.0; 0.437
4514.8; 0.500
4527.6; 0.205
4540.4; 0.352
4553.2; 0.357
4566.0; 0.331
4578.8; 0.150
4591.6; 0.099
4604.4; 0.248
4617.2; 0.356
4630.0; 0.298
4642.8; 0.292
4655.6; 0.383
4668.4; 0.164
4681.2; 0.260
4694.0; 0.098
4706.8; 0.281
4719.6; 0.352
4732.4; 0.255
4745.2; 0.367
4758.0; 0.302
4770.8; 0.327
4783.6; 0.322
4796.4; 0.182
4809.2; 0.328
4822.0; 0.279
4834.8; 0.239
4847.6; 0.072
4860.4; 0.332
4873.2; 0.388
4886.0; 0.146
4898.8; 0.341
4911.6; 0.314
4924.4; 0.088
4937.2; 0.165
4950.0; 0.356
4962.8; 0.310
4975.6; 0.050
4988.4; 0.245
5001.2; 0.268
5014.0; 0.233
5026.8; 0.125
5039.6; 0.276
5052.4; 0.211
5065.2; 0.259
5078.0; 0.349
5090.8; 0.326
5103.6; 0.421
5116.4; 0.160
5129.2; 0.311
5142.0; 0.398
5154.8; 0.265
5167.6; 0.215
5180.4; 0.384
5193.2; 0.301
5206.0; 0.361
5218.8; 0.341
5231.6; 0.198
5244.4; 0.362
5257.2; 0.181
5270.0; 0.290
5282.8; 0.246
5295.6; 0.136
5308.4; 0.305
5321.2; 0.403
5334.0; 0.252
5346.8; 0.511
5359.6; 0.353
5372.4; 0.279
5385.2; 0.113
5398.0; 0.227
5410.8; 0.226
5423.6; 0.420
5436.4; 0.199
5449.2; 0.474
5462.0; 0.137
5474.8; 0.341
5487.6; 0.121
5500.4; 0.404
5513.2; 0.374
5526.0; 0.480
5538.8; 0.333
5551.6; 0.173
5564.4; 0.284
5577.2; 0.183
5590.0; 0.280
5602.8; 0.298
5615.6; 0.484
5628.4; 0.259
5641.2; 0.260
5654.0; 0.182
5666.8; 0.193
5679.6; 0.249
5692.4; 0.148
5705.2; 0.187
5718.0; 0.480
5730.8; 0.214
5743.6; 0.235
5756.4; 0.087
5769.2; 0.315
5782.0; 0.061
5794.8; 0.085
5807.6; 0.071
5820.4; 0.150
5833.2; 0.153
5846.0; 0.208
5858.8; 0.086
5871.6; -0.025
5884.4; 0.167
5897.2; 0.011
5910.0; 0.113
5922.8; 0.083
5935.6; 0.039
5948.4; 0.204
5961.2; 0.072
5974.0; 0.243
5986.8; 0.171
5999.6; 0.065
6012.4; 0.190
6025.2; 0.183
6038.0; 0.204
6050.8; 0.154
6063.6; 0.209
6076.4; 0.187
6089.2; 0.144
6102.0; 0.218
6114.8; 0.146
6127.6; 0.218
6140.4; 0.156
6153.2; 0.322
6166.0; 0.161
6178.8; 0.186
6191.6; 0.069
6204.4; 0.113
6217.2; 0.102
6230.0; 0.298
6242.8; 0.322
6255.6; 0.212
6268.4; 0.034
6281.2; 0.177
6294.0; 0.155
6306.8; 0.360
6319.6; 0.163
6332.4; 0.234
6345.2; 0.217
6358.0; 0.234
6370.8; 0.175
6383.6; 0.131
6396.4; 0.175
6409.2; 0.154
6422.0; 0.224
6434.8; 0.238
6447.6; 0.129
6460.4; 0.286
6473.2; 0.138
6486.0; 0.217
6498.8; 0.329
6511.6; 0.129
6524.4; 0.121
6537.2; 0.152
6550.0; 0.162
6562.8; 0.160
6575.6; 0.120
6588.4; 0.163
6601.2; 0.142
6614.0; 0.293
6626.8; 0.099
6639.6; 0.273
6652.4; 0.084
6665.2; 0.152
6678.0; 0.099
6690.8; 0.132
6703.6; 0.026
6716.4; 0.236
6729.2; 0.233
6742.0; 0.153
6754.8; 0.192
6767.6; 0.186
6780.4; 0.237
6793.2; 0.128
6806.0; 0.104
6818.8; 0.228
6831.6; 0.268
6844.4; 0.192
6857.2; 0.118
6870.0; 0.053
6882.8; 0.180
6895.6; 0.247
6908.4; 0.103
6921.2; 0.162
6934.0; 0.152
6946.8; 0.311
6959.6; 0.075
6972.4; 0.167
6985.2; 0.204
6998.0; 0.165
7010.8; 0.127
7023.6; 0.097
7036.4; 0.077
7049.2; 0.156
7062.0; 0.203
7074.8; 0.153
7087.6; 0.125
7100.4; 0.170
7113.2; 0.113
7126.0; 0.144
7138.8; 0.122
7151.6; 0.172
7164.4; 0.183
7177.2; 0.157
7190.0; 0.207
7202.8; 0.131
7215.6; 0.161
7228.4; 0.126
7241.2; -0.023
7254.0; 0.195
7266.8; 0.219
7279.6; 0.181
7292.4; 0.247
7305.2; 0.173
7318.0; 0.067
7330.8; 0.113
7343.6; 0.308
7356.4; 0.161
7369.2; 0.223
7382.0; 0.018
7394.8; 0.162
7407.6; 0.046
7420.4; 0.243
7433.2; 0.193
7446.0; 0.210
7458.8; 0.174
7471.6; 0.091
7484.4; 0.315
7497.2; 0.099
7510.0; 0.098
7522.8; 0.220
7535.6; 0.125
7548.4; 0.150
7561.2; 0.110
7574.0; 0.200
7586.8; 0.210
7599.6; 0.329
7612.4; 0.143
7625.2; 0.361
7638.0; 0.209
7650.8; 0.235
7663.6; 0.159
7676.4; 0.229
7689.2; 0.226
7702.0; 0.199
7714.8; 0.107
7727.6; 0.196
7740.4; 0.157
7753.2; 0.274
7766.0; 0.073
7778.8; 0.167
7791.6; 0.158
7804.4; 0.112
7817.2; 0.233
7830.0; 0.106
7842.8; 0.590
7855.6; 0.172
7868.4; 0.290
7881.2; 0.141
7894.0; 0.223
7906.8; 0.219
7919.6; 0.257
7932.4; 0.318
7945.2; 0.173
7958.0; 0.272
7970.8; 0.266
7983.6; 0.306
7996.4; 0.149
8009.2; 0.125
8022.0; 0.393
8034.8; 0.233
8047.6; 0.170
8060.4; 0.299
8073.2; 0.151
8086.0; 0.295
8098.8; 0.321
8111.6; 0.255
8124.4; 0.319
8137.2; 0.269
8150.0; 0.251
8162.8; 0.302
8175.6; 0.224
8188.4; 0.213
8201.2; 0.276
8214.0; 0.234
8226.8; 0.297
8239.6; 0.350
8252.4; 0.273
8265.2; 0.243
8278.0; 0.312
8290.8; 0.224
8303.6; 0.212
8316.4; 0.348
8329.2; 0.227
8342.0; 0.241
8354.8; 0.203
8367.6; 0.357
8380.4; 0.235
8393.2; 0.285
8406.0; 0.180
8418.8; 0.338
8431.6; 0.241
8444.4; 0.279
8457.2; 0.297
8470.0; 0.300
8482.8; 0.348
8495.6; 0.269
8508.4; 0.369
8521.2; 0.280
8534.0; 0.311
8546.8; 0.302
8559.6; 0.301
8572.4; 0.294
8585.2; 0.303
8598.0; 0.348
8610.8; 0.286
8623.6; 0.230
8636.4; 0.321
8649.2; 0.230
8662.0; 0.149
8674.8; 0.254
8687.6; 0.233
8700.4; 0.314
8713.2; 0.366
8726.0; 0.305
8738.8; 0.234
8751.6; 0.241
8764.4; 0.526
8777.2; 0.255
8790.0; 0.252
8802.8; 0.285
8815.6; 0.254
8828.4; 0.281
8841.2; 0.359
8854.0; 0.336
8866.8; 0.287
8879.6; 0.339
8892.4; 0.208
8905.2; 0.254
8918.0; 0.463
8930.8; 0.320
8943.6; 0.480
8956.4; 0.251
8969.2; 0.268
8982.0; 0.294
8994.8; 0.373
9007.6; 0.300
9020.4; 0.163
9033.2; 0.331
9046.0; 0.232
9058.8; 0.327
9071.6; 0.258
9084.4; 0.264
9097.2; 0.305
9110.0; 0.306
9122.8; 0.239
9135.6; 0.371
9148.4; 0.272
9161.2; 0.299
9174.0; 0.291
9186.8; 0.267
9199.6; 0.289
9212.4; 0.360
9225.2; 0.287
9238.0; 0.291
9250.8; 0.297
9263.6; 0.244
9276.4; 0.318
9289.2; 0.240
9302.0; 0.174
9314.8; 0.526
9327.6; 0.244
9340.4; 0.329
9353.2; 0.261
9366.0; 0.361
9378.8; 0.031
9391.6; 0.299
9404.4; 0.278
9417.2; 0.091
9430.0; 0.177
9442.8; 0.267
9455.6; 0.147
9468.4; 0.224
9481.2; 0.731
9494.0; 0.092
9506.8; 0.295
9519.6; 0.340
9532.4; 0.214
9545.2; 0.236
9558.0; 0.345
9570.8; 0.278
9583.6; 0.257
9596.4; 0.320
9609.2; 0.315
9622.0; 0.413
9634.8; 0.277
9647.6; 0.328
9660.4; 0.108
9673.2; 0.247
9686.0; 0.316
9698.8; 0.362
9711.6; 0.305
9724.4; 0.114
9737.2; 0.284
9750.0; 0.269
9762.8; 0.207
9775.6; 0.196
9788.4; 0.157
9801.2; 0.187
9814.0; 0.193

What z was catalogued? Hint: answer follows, 1.104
